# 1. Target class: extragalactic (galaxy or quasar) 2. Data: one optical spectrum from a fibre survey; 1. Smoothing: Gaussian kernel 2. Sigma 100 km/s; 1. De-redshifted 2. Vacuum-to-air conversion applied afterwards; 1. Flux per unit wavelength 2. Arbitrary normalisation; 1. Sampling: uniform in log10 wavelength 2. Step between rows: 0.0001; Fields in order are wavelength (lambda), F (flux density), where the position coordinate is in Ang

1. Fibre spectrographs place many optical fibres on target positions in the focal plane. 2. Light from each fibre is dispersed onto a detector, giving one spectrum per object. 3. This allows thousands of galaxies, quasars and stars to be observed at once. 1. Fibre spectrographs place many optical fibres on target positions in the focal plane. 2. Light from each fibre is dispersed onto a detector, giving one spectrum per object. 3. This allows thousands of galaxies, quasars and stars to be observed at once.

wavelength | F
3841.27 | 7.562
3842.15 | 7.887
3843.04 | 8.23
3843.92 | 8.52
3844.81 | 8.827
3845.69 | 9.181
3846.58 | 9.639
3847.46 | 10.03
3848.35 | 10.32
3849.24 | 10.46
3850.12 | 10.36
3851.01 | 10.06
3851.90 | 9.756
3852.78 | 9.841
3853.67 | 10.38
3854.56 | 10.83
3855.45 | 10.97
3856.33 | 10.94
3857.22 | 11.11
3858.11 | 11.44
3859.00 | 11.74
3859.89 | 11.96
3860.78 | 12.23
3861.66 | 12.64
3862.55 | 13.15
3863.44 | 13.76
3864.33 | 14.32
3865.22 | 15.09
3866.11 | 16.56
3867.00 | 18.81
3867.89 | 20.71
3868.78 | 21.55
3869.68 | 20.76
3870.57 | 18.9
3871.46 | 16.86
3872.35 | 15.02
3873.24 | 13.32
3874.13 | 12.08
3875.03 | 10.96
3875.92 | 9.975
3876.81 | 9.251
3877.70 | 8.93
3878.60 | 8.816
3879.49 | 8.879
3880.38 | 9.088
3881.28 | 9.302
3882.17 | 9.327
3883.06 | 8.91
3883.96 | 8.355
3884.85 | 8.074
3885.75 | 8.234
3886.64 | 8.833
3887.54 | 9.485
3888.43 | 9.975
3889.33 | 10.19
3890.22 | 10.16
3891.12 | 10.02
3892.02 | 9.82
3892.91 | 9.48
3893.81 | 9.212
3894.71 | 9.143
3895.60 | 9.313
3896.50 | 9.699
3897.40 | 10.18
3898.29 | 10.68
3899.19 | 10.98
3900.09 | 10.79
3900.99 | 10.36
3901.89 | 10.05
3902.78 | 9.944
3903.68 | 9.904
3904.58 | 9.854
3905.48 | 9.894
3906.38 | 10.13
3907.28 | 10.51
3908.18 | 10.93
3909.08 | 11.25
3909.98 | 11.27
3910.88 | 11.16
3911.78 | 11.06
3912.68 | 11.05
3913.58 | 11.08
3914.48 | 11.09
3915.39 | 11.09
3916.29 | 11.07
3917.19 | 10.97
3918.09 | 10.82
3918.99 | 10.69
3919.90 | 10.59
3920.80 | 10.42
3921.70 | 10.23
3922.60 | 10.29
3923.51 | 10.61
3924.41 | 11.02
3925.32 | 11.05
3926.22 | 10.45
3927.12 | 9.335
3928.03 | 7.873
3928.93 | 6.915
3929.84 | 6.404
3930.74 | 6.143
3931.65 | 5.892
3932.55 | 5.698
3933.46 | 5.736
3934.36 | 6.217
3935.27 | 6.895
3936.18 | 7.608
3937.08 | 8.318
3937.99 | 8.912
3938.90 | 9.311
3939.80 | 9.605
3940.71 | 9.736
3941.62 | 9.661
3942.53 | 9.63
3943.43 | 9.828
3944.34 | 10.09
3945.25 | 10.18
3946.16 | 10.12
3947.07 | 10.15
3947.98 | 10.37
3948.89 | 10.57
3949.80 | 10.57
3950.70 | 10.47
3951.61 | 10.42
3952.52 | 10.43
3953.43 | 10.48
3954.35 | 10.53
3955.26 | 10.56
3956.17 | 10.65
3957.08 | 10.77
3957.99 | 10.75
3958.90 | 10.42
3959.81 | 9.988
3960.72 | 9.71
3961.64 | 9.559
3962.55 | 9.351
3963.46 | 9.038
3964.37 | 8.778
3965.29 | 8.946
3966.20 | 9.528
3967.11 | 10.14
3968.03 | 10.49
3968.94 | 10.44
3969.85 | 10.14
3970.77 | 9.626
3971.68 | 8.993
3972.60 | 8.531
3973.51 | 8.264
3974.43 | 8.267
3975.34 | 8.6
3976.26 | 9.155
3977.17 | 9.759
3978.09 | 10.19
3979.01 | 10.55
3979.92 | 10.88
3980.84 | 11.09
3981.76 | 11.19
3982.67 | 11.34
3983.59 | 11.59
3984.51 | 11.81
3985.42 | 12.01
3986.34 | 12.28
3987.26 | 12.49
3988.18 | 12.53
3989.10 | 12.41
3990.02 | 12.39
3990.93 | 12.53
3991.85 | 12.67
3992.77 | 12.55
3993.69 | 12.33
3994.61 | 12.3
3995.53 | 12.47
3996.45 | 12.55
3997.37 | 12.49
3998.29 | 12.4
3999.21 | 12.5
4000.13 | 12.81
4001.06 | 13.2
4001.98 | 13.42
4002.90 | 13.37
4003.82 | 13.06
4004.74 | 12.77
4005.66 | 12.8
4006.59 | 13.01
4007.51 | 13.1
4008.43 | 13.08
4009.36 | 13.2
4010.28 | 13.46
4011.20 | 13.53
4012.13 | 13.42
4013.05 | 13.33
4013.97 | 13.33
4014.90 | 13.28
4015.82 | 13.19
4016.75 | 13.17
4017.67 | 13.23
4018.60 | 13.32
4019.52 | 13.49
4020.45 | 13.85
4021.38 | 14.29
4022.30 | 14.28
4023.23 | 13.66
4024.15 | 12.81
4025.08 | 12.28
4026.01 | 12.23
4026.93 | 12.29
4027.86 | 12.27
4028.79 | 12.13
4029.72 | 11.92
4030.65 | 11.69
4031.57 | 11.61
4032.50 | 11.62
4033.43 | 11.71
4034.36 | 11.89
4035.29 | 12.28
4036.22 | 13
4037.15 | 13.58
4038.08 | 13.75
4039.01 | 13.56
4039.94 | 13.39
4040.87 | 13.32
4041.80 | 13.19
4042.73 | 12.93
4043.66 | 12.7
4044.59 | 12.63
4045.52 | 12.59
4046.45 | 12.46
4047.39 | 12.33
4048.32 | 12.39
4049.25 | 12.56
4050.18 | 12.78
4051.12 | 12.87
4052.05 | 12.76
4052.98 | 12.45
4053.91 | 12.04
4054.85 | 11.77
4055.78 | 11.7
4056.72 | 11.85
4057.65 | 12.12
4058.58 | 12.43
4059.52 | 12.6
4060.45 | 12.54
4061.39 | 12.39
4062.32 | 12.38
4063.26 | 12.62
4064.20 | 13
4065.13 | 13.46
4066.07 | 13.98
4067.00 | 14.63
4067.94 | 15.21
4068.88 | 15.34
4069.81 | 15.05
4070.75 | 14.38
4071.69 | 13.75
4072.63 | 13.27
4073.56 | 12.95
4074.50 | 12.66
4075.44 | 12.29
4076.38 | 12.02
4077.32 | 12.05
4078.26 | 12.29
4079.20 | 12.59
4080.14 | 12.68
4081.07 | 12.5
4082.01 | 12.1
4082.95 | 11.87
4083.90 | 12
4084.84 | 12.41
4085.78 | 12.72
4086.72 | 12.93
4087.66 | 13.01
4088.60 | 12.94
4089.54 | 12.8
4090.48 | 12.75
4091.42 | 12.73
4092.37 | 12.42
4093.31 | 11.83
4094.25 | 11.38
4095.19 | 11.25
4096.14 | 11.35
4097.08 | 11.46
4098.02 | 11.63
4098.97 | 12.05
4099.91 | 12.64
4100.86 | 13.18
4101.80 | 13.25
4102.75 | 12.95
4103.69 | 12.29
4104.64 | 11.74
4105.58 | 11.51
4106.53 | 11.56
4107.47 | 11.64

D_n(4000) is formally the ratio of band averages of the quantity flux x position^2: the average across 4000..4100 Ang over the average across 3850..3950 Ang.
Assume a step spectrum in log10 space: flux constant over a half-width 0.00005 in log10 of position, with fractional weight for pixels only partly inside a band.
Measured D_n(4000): 1.30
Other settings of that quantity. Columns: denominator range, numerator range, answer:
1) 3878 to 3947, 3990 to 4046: 1.42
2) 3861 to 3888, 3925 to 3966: 0.76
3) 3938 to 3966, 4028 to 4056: 1.31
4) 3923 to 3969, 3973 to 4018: 1.33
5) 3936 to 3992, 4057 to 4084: 1.34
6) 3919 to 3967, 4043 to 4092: 1.45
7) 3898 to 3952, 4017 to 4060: 1.38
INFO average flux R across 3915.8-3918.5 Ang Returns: 11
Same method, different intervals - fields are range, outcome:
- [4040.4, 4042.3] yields 13.3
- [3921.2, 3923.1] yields 10.3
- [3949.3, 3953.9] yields 10.5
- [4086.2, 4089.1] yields 13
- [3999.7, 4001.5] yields 12.9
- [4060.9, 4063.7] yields 12.4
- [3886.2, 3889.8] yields 9.63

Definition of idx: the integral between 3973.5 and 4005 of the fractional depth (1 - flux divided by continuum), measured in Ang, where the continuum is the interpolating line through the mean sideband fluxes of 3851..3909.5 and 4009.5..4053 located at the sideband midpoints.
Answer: 1.8 Ang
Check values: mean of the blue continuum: 11.4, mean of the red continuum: 12.9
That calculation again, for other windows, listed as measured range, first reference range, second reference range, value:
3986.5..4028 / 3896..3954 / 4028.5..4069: -4.39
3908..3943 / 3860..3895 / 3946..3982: 4.78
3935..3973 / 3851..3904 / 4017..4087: 7.25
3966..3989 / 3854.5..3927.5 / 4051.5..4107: 2.87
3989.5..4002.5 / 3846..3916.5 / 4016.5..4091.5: -0.33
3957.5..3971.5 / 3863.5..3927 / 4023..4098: 2.44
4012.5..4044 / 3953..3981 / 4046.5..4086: -3.42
